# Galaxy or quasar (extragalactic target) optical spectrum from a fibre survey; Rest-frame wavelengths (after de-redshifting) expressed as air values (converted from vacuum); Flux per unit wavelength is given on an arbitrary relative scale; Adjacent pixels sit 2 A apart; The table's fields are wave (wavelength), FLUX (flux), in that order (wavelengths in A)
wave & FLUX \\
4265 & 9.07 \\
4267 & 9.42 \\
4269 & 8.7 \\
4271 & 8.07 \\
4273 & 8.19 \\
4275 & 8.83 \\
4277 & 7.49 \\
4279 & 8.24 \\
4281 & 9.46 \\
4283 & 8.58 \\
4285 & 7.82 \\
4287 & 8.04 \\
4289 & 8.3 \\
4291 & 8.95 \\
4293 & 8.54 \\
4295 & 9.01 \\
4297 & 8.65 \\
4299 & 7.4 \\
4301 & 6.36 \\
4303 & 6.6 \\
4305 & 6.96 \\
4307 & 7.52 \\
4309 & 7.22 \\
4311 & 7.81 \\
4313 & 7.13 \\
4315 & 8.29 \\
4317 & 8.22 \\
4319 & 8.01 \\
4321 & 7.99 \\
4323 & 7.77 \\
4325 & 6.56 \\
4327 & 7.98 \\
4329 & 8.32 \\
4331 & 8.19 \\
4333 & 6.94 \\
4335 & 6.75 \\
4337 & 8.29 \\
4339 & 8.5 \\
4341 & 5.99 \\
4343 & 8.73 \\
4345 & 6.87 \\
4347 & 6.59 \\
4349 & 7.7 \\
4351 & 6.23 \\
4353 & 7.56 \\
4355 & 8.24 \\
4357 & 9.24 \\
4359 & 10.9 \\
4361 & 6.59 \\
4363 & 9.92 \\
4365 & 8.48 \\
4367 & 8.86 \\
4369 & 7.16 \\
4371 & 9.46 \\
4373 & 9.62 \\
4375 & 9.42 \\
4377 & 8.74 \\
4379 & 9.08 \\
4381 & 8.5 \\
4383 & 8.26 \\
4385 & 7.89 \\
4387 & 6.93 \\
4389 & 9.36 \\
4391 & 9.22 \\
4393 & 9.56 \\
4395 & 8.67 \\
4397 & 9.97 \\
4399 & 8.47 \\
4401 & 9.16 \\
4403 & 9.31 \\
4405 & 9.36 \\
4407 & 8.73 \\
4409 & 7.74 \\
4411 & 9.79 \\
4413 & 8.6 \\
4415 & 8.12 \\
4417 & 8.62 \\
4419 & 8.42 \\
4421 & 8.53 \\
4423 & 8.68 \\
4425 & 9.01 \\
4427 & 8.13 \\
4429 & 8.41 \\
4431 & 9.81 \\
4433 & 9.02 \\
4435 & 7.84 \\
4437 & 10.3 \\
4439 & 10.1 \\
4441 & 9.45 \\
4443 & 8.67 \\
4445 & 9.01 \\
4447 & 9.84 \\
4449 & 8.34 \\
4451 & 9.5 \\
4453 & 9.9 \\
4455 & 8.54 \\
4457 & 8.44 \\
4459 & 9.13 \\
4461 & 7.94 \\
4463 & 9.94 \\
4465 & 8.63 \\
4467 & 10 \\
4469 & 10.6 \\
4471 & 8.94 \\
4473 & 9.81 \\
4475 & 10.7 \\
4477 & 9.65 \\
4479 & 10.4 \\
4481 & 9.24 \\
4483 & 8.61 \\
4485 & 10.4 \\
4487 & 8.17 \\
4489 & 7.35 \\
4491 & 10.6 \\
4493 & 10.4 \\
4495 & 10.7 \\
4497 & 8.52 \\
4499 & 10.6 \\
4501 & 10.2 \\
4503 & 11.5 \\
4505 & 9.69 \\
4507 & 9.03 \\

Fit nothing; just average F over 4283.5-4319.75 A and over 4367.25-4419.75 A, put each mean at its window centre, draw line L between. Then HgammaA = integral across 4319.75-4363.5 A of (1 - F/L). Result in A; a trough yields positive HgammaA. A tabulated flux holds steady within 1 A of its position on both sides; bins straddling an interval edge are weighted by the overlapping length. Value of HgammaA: 2.4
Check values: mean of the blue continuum 7.83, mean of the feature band 7.79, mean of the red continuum 8.78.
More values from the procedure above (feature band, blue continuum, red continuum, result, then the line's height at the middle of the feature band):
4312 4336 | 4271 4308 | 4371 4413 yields 1.89 A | 8.34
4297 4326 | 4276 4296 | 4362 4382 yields 3.81 A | 8.59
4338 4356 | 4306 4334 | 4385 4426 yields 1.50 A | 8.05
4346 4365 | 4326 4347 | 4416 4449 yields -0.59 A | 7.88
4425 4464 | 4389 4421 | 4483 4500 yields 0.56 A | 9.2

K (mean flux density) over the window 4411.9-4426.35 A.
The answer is 8.57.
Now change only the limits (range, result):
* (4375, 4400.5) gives 8.76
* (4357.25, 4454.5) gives 8.91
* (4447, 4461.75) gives 8.91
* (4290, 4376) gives 7.94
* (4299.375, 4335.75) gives 7.48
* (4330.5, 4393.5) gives 8.23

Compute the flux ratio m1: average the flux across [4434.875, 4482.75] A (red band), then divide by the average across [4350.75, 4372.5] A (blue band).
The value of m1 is 1.10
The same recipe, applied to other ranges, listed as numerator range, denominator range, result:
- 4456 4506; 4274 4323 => 1.21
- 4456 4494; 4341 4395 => 1.12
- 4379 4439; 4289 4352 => 1.15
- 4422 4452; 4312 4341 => 1.18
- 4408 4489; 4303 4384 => 1.14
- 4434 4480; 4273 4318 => 1.18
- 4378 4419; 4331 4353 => 1.20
